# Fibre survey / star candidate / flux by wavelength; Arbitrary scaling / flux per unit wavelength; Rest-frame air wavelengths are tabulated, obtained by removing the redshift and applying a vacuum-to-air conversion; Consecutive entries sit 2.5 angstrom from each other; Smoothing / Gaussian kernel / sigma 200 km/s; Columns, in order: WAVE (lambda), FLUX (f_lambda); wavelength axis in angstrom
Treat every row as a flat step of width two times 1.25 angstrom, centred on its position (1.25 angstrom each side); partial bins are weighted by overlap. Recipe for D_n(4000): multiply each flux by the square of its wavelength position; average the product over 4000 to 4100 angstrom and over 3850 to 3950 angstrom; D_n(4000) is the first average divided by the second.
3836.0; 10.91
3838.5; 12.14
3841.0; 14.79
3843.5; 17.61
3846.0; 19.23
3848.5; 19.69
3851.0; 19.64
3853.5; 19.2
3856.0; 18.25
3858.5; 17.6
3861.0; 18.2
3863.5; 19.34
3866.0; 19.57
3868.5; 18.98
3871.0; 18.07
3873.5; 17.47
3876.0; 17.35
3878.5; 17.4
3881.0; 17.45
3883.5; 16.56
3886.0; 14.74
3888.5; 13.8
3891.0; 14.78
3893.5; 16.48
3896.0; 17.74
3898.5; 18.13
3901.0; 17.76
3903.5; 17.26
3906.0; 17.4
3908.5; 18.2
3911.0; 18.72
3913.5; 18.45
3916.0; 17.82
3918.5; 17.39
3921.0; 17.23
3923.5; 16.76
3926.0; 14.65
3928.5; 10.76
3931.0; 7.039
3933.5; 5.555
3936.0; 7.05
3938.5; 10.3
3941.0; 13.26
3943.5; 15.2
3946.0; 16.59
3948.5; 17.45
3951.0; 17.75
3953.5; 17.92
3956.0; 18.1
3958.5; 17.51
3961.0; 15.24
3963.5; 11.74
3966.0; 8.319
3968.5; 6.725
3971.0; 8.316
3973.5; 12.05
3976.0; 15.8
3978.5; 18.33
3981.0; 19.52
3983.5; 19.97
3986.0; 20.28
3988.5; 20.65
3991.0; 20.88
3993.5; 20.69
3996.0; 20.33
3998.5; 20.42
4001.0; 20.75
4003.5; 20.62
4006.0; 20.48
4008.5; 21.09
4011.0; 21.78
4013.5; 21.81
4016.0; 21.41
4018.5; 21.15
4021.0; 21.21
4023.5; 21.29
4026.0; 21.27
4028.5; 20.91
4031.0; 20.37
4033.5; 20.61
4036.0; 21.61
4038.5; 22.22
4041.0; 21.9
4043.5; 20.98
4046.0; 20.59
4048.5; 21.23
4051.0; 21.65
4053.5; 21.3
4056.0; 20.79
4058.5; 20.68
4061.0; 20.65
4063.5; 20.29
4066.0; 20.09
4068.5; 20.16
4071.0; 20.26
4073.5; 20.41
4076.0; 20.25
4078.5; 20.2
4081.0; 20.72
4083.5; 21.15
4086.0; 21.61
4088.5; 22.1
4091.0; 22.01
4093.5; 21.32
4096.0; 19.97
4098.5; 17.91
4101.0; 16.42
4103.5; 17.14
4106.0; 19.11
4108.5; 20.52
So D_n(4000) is 1.4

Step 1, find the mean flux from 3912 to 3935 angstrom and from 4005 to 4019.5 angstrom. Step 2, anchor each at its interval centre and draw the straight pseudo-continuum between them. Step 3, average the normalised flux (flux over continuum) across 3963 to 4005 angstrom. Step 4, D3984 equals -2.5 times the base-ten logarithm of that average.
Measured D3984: 0.14 mag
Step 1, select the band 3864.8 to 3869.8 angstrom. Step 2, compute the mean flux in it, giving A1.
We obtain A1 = 19.3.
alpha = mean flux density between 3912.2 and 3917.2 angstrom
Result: 18.1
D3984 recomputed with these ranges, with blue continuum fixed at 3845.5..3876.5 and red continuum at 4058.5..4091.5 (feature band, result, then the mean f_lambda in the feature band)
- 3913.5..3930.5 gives 0.23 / 15.6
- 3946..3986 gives 0.28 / 15.2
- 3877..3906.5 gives 0.14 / 16.6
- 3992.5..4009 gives -0.03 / 20.6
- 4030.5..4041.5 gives -0.05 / 21.4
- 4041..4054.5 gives -0.04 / 21.2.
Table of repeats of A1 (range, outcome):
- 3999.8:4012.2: 20.9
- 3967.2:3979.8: 12.3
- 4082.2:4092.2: 21.7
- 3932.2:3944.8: 10.3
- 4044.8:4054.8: 21.2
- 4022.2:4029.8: 21.2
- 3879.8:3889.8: 15.6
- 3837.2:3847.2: 15.9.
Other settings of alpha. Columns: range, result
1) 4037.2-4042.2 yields 22.1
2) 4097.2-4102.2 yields 17.2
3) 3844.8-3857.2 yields 19.2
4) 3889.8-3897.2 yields 16.3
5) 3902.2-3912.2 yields 17.9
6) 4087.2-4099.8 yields 20.6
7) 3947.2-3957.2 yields 17.8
